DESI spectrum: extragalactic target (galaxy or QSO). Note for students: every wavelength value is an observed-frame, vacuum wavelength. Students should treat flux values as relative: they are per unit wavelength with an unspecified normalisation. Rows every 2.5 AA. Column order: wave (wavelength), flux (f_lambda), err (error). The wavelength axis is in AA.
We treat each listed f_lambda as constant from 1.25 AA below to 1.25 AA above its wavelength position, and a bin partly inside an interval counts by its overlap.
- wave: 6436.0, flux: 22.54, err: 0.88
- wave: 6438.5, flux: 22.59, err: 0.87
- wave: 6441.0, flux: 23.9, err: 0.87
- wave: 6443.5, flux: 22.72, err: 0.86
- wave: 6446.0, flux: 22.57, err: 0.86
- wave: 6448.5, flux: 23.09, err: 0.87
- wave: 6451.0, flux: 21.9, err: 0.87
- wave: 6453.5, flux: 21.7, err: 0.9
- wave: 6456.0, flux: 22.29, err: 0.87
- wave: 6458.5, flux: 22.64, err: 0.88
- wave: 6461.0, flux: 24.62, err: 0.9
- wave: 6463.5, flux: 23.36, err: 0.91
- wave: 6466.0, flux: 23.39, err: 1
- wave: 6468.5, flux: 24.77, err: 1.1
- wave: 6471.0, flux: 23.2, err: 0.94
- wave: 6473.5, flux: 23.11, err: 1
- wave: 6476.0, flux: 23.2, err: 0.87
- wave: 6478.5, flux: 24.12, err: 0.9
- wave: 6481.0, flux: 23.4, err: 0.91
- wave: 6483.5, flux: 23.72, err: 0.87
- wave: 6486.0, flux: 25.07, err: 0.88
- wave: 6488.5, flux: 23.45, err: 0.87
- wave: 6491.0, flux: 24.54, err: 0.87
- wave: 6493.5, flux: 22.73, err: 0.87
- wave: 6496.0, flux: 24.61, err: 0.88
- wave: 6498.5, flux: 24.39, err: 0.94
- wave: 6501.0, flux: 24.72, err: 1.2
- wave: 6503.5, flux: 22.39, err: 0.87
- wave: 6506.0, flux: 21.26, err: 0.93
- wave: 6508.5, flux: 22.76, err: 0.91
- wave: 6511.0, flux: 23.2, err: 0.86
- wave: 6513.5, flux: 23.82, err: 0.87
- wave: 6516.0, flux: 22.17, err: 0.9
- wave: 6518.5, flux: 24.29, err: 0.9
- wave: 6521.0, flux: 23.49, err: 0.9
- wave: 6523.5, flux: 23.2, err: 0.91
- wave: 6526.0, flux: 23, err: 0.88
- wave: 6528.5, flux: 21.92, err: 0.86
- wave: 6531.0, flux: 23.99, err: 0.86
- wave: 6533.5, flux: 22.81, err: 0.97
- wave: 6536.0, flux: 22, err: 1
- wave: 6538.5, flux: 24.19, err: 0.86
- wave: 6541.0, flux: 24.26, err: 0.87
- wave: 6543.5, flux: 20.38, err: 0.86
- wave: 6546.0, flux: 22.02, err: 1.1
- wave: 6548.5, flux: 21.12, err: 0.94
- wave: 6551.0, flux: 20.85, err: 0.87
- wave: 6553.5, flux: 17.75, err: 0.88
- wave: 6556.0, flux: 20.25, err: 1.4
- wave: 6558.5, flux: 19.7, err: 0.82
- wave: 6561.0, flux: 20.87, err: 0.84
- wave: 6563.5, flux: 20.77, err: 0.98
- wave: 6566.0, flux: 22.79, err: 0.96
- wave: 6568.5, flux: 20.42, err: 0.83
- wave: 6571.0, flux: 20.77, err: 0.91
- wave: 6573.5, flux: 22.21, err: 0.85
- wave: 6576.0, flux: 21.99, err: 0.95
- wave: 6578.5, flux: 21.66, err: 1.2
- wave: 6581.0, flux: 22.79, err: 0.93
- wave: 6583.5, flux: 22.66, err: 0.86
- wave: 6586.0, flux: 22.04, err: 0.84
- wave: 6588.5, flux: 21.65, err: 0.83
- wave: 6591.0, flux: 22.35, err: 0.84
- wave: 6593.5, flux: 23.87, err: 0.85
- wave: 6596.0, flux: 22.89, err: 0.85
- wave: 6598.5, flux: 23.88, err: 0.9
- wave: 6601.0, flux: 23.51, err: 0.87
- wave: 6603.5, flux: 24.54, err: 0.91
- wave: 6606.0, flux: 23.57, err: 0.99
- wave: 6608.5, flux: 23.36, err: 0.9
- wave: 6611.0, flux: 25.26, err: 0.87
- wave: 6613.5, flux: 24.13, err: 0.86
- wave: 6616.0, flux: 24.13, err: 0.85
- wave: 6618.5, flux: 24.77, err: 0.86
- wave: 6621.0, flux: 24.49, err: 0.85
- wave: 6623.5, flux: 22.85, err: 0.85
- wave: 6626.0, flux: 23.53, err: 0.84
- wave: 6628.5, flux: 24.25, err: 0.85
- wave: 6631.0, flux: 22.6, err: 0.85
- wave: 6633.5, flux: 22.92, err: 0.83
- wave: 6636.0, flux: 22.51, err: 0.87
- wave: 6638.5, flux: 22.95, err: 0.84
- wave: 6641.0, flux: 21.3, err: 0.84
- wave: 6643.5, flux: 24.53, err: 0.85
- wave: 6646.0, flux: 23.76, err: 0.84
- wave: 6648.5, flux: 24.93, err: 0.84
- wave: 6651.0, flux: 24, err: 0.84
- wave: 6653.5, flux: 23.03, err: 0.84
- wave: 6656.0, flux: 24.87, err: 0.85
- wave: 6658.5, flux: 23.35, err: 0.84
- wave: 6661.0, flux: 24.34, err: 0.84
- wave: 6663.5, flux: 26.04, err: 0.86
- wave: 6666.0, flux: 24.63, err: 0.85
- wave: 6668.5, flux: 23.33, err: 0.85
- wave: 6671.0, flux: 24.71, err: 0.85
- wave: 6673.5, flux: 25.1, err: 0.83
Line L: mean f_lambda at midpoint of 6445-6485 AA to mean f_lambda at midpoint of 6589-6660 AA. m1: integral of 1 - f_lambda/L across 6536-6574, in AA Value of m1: 3.59 AA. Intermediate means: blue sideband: 23.2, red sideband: 23.6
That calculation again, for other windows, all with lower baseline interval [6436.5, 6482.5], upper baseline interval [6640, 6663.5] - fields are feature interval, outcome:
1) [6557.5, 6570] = 1.4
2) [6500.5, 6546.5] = 0.9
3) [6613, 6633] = 0.0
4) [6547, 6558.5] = 1.7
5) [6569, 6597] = 1.7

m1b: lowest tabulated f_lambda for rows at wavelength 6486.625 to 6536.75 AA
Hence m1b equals 21.26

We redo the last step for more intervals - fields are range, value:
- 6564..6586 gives 20.42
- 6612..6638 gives 22.51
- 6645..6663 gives 23.03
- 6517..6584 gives 17.75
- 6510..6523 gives 22.17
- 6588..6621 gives 21.65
